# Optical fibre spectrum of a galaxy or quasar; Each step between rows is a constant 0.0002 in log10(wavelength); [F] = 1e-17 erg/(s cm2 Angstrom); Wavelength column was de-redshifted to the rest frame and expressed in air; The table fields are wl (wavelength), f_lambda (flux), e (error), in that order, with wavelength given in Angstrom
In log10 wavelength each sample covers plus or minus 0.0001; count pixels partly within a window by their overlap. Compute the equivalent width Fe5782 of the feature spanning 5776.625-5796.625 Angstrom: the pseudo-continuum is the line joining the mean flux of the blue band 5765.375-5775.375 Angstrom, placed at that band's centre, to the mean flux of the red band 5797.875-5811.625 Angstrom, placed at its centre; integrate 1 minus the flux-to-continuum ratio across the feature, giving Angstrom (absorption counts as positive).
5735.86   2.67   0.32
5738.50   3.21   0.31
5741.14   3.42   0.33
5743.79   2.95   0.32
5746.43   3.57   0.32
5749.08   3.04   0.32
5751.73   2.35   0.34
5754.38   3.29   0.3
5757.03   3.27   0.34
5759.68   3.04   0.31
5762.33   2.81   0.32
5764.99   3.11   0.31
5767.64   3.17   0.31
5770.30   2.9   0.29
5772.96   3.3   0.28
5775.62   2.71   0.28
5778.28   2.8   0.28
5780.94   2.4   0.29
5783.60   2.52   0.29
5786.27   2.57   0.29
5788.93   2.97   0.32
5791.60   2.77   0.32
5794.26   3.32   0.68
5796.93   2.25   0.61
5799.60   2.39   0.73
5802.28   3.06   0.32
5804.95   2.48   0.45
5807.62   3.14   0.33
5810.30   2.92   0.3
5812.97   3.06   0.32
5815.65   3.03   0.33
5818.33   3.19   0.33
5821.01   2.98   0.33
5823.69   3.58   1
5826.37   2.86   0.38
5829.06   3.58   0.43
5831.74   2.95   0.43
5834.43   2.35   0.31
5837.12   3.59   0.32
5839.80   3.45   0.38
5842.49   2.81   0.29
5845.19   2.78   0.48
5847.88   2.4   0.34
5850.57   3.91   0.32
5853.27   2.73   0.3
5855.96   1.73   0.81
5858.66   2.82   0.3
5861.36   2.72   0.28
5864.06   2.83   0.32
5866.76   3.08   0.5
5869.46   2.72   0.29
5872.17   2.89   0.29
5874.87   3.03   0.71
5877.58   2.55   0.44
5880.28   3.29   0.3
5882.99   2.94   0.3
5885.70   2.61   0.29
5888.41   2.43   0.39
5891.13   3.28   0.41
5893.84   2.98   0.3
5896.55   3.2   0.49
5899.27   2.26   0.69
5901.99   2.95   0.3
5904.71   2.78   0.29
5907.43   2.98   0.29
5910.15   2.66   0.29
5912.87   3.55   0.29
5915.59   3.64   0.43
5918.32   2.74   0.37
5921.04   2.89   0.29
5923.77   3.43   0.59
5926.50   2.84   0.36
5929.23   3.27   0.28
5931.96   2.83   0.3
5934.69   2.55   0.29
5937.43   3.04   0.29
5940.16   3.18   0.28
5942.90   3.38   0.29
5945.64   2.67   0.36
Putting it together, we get 1.3 Angstrom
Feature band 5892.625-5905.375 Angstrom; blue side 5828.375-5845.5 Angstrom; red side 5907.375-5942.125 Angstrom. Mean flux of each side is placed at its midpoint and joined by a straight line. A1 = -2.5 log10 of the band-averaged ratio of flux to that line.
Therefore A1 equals 0.083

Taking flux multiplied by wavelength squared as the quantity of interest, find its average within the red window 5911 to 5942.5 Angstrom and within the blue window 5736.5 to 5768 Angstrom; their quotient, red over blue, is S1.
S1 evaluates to 1.06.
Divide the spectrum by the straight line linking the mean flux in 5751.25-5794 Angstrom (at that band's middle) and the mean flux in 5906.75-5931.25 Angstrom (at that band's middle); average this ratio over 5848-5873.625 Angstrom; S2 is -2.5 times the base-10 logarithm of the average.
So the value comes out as 0.08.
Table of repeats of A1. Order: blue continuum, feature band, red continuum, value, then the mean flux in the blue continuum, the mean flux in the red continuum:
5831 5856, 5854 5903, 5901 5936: 0.065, 2.93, 3.01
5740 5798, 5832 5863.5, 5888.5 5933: 0.046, 2.93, 3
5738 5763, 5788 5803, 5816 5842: 0.130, 3.1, 3.15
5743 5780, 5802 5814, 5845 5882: 0.003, 3.02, 2.82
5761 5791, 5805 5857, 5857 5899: -0.053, 2.84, 2.87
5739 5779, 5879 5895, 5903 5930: 0.055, 3.06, 3.07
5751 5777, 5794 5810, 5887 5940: 0.096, 3.01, 2.97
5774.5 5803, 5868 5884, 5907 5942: 0.008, 2.7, 3.05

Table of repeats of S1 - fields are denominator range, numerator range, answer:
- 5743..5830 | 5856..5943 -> 1.03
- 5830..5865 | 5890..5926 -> 1.08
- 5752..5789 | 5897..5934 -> 1.08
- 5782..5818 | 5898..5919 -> 1.09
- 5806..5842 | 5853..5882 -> 0.90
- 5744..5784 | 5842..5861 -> 0.95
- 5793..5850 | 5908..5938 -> 1.06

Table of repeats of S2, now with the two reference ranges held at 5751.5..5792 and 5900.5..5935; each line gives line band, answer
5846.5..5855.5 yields 0.03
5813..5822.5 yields -0.05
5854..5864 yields 0.19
